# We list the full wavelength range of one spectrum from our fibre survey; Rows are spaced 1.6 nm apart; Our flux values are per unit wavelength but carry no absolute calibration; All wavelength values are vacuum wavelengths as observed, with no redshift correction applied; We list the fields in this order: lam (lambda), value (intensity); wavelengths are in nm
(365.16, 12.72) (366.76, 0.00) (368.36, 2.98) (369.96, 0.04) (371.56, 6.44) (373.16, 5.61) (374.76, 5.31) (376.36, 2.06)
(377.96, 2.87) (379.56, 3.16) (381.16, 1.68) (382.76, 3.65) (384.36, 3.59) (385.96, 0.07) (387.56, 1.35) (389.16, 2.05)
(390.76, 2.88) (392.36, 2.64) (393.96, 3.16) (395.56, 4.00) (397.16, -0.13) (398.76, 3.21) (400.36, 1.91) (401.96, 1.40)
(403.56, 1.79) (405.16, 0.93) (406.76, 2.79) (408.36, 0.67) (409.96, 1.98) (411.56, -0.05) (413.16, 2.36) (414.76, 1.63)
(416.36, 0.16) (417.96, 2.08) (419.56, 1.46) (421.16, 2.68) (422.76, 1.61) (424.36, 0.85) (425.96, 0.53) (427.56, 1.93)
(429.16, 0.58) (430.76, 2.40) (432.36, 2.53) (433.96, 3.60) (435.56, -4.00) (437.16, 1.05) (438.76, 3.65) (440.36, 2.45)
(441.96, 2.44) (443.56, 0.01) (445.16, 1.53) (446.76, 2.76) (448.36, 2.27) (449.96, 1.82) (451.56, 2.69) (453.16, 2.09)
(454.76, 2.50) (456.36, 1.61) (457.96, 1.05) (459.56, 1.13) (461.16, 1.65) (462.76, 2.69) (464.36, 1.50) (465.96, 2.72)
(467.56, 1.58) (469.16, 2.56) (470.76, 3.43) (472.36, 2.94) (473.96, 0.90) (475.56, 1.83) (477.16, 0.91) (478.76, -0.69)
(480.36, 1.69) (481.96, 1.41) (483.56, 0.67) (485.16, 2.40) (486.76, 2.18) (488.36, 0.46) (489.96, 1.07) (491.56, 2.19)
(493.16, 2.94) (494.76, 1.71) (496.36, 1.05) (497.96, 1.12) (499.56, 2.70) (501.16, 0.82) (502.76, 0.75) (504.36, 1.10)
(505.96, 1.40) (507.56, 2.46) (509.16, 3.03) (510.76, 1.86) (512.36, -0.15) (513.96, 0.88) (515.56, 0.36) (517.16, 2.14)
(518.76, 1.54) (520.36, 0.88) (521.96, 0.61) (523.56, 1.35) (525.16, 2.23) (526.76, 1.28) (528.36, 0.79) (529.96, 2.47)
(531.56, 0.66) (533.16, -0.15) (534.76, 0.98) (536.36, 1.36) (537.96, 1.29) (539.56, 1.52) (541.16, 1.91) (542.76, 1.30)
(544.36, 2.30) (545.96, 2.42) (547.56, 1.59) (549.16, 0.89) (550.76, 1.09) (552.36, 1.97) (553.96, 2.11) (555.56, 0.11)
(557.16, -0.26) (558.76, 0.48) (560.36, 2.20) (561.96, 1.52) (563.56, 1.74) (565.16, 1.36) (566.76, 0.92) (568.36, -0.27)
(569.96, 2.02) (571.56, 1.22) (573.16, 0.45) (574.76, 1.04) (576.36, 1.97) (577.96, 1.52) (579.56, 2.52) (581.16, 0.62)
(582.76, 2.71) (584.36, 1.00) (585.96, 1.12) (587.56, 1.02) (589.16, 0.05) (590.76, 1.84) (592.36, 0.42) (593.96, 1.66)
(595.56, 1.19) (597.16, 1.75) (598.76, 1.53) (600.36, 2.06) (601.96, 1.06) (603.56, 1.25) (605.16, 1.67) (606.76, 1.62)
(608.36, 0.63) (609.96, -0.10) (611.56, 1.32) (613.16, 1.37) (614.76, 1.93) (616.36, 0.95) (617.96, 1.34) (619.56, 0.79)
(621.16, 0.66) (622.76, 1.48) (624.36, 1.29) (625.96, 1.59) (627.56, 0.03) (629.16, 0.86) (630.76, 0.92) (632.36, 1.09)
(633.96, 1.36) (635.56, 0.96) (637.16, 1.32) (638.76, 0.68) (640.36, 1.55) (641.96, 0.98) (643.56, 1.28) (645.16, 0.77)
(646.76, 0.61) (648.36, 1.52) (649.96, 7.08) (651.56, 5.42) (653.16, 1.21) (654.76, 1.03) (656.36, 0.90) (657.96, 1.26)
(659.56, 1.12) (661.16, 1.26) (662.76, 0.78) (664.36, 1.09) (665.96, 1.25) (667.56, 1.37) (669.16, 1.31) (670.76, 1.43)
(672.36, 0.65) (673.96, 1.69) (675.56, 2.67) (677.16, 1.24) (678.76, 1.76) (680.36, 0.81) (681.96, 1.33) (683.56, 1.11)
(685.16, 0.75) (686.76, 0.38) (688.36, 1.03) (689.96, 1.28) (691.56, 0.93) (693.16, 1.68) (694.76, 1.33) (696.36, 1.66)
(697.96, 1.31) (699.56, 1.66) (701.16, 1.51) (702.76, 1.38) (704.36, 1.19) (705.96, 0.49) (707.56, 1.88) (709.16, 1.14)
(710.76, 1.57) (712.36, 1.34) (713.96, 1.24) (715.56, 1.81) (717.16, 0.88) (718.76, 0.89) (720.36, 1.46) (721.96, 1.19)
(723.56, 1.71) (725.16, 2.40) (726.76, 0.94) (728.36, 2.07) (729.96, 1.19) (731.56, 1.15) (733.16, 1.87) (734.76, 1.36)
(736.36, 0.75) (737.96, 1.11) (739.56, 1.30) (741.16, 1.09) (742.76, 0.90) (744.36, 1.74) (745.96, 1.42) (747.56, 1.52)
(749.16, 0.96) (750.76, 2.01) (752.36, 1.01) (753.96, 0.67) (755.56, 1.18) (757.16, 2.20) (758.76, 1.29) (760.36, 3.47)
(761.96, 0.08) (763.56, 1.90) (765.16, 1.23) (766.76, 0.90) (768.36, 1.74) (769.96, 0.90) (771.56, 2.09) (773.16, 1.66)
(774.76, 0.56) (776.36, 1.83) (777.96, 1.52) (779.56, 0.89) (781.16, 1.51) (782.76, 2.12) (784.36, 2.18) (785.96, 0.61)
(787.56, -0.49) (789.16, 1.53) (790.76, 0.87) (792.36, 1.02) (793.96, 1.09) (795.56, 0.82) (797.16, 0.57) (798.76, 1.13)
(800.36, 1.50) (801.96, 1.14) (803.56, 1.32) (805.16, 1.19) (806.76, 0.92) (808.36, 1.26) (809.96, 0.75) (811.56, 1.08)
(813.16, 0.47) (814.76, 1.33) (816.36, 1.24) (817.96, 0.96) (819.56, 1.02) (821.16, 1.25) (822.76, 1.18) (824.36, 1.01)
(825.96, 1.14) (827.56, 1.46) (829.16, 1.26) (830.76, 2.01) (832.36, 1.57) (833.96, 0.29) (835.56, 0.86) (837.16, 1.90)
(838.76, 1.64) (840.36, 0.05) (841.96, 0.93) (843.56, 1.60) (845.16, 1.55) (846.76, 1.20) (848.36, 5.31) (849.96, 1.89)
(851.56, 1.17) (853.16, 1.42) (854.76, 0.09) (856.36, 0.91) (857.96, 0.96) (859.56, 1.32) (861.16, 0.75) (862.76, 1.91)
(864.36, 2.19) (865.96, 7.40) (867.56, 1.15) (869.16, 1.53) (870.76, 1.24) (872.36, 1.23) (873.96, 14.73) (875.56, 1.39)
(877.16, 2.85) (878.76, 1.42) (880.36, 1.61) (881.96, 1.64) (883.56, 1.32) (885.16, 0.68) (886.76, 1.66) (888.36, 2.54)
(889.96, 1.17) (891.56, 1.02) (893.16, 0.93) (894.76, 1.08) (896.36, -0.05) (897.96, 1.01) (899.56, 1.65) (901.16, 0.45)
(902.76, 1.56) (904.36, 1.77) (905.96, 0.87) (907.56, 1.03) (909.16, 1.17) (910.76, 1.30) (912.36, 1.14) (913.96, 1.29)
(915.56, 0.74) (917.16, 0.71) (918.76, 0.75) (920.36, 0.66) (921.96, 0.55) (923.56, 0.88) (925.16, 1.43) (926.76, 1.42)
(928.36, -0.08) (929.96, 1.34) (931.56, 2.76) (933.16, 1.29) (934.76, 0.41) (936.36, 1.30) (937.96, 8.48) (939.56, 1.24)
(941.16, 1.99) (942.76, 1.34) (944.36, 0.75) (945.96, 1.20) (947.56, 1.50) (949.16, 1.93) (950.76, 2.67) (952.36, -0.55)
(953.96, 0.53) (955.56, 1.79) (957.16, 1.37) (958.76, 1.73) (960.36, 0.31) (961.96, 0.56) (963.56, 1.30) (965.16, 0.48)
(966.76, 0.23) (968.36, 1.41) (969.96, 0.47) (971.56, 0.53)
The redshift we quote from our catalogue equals 0.74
